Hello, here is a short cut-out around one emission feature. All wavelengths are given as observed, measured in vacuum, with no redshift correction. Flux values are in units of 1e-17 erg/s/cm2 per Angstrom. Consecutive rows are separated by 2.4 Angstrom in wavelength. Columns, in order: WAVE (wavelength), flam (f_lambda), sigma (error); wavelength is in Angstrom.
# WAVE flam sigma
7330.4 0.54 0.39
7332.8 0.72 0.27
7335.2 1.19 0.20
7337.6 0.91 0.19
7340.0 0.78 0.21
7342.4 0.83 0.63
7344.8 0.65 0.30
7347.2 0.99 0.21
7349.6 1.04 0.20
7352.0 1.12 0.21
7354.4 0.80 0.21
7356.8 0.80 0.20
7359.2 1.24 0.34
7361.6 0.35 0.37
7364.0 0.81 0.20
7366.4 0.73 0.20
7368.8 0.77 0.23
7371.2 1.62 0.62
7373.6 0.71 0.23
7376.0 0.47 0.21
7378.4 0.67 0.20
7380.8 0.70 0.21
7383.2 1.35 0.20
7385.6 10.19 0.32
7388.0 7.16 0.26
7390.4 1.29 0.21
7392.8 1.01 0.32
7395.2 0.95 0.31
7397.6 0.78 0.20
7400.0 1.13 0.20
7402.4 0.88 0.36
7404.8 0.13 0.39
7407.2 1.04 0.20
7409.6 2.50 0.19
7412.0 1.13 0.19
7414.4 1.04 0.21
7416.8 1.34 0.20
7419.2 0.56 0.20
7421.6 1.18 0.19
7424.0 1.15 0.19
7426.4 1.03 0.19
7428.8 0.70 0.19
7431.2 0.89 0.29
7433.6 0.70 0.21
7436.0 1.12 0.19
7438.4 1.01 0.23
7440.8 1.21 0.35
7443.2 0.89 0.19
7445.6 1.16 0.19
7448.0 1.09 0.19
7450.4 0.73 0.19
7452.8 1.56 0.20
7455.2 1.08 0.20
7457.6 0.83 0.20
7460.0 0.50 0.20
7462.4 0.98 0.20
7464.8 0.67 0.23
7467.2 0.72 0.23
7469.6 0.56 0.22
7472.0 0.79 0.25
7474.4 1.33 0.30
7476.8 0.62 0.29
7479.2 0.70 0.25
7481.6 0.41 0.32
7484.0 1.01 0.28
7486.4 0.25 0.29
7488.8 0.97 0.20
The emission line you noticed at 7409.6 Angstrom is [N II] 6583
